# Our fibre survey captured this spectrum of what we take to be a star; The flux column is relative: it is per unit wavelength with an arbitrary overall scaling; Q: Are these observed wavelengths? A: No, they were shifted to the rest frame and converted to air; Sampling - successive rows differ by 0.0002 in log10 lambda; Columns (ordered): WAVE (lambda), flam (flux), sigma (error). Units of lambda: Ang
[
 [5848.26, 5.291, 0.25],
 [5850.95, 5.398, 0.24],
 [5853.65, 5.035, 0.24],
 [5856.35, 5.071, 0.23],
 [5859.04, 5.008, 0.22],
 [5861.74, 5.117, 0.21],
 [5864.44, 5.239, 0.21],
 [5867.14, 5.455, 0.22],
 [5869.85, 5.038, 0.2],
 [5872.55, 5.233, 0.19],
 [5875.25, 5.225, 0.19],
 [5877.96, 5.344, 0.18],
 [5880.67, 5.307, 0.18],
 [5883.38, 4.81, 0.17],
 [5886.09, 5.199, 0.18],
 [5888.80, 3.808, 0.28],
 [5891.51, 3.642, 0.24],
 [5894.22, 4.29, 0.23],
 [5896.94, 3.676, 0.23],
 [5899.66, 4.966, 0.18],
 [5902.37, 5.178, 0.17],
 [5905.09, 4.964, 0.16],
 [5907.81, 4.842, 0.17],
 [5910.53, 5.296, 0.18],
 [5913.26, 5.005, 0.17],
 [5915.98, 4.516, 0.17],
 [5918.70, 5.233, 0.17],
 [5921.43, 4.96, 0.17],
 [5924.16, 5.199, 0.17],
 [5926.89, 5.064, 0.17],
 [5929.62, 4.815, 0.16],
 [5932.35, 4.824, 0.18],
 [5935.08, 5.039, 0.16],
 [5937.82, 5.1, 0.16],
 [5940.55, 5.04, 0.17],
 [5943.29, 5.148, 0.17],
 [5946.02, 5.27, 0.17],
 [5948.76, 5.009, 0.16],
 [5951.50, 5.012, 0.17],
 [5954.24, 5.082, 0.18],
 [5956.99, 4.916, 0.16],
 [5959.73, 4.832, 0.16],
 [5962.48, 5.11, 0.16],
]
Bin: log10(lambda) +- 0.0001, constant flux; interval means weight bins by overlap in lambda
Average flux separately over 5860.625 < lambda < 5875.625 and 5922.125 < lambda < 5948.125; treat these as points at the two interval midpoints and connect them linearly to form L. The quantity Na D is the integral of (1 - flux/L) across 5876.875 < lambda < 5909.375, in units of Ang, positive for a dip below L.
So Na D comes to 3.09 Ang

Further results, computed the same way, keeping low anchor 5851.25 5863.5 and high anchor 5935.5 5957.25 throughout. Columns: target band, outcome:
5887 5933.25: 3.2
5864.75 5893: 1.0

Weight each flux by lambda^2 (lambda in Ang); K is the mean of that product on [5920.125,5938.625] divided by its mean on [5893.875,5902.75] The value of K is 1.1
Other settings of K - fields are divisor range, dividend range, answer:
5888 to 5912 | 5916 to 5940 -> 1.11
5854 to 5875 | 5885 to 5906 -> 0.87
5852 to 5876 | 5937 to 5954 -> 1.02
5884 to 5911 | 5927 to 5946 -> 1.11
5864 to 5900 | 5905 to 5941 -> 1.06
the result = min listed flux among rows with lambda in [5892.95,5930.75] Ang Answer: 3.676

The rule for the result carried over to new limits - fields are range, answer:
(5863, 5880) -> 5.038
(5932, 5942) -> 4.824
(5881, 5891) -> 3.808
